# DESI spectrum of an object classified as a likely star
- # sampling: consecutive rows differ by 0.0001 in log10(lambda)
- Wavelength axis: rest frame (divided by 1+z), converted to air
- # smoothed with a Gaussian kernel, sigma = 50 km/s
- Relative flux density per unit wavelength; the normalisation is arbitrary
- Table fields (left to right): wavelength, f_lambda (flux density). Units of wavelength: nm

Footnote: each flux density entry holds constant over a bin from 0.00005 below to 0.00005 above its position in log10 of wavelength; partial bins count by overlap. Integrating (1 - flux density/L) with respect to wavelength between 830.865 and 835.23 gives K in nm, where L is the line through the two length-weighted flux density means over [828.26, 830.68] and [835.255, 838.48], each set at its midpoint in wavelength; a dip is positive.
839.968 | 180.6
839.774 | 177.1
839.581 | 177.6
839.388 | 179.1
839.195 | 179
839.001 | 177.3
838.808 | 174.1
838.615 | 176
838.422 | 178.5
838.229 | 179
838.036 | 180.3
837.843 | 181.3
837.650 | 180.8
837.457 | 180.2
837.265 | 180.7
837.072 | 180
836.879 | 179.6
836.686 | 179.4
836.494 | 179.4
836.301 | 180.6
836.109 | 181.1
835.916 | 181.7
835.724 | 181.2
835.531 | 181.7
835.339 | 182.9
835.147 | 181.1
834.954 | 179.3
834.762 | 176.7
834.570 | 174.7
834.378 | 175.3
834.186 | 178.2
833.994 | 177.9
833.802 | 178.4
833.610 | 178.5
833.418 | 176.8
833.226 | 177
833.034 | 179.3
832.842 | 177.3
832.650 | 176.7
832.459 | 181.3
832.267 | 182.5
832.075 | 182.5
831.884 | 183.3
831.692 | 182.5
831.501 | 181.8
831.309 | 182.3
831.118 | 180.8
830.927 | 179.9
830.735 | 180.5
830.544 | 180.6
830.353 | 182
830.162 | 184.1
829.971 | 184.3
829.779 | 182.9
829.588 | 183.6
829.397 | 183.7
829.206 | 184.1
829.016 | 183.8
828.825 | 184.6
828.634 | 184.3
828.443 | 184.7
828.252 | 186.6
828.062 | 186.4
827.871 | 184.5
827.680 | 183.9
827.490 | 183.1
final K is 0.07 nm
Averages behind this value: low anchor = 184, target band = 179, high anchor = 181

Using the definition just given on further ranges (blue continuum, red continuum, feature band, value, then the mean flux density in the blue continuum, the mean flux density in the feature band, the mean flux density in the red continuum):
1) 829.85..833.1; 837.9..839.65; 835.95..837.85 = -0.02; 181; 180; 178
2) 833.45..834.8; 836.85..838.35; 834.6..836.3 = -0.02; 177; 181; 180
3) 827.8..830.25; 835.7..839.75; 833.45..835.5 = 0.03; 184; 178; 179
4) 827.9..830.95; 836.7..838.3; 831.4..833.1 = 0.01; 184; 181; 180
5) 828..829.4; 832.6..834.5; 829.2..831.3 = 0.00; 185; 182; 177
